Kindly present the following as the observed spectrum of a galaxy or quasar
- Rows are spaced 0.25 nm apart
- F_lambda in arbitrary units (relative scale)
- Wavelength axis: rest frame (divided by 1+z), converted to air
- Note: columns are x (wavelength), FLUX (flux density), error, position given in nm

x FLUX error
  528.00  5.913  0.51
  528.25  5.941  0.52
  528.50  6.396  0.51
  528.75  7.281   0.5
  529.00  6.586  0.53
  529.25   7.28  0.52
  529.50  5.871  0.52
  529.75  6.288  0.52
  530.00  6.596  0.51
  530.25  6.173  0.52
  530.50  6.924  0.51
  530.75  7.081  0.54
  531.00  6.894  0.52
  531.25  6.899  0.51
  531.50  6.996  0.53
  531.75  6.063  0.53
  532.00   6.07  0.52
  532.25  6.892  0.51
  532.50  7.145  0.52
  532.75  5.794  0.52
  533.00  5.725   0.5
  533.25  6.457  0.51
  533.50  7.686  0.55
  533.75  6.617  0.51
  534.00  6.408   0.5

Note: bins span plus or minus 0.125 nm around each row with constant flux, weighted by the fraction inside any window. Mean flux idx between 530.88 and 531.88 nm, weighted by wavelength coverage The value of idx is 6.71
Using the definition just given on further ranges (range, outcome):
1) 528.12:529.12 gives 6.55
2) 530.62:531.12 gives 6.99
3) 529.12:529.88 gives 6.48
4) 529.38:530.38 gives 6.24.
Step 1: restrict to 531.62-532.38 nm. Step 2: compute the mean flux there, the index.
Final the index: 6.35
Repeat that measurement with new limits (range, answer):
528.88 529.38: 6.93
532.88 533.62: 6.62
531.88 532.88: 6.47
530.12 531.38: 6.79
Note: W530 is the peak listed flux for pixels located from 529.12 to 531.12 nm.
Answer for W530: 7.28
